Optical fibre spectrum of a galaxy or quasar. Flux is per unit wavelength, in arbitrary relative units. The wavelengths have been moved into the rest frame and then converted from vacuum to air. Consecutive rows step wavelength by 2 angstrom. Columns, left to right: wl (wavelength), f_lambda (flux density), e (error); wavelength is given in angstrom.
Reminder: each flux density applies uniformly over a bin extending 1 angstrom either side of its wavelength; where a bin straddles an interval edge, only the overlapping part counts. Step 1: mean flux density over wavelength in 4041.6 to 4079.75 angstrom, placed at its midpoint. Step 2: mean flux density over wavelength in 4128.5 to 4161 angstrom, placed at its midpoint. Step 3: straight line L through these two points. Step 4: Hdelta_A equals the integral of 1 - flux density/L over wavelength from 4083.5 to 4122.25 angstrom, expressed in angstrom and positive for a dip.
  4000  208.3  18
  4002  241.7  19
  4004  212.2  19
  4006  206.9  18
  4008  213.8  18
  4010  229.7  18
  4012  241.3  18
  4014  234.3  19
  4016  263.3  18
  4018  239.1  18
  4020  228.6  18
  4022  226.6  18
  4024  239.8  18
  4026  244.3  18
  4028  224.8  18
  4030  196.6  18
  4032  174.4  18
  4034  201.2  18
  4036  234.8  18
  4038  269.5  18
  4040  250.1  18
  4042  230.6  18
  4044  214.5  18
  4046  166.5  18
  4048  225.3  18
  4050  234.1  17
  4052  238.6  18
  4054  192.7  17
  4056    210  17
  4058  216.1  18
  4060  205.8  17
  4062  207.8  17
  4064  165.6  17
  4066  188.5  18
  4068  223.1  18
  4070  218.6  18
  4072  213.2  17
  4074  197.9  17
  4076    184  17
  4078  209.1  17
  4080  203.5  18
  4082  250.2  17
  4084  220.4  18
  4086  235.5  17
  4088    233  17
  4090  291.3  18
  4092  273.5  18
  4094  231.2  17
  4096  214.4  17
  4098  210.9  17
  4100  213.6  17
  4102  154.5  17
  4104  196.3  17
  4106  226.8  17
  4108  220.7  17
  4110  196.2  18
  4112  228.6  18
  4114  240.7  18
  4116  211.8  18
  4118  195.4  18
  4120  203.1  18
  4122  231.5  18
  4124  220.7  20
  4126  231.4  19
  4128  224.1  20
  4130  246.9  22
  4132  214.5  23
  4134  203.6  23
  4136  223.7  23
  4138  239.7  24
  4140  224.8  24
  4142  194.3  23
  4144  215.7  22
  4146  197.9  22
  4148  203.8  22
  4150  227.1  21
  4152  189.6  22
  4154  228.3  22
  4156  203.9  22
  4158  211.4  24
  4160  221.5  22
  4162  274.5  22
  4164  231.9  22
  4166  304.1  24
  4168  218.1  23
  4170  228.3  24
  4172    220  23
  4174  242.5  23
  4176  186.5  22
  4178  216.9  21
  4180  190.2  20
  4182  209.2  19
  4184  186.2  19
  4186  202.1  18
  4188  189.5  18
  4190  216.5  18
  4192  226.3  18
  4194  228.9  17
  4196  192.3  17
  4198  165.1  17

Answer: -1.8 angstrom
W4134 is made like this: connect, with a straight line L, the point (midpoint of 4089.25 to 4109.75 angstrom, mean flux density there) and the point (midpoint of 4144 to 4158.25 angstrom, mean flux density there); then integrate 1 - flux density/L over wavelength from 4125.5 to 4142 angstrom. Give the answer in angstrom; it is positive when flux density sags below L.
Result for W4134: -0.8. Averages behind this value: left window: 221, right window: 209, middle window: 224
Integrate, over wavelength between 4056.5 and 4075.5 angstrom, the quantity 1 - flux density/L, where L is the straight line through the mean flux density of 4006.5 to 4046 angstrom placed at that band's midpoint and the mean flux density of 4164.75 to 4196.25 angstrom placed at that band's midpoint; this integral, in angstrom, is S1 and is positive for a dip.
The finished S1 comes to 1.8 angstrom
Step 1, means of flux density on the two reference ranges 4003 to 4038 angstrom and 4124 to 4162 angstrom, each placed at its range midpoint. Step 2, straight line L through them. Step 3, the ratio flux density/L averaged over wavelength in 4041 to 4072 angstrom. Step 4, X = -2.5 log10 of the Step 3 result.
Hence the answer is 0.071 mag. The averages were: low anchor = 226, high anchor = 218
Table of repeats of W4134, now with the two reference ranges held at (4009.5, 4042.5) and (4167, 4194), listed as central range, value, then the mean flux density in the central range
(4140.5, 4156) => 0.48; 208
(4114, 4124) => 0.20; 214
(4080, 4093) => -1.39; 247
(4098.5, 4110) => 0.97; 202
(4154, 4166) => -1.20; 235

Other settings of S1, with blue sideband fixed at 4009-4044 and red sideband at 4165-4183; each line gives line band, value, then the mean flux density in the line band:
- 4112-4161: 1.9 angstrom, 217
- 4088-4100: -0.7 angstrom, 241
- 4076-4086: 0.4 angstrom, 219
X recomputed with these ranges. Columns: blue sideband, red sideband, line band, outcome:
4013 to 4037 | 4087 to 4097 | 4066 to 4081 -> 0.18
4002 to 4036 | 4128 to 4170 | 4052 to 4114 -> 0.04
